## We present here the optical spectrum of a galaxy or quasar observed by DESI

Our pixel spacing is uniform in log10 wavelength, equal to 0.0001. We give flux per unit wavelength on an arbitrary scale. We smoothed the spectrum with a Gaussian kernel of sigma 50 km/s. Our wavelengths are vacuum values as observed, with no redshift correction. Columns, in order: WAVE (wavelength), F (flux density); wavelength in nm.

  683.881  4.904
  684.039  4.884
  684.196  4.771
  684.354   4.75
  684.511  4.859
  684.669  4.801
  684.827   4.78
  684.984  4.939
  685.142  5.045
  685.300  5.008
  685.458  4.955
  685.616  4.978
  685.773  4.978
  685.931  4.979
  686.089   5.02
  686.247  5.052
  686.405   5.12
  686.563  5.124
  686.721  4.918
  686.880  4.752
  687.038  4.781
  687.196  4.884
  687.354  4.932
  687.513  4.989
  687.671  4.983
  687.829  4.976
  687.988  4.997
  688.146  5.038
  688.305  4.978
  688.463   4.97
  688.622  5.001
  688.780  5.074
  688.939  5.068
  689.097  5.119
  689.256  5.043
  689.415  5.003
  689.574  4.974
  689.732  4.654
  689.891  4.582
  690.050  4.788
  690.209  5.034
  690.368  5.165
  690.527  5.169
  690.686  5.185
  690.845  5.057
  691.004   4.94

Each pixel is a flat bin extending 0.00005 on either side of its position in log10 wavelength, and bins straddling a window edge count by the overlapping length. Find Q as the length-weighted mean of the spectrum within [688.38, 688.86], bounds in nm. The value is 5.02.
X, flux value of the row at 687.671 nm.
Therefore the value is 4.983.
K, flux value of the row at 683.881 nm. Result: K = 4.904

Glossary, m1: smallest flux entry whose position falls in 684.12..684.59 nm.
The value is 4.75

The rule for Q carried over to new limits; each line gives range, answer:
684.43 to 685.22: 4.89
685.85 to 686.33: 5.02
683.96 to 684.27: 4.83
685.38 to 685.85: 4.98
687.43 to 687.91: 4.98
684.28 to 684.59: 4.81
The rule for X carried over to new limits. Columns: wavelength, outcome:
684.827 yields 4.78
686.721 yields 4.918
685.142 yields 5.045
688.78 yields 5.074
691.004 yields 4.94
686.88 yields 4.752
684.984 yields 4.939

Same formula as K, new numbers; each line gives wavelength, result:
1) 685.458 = 4.955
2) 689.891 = 4.582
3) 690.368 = 5.165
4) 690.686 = 5.185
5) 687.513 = 4.989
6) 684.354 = 4.75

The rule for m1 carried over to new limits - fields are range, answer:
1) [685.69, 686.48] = 4.978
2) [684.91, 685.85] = 4.939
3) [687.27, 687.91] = 4.932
